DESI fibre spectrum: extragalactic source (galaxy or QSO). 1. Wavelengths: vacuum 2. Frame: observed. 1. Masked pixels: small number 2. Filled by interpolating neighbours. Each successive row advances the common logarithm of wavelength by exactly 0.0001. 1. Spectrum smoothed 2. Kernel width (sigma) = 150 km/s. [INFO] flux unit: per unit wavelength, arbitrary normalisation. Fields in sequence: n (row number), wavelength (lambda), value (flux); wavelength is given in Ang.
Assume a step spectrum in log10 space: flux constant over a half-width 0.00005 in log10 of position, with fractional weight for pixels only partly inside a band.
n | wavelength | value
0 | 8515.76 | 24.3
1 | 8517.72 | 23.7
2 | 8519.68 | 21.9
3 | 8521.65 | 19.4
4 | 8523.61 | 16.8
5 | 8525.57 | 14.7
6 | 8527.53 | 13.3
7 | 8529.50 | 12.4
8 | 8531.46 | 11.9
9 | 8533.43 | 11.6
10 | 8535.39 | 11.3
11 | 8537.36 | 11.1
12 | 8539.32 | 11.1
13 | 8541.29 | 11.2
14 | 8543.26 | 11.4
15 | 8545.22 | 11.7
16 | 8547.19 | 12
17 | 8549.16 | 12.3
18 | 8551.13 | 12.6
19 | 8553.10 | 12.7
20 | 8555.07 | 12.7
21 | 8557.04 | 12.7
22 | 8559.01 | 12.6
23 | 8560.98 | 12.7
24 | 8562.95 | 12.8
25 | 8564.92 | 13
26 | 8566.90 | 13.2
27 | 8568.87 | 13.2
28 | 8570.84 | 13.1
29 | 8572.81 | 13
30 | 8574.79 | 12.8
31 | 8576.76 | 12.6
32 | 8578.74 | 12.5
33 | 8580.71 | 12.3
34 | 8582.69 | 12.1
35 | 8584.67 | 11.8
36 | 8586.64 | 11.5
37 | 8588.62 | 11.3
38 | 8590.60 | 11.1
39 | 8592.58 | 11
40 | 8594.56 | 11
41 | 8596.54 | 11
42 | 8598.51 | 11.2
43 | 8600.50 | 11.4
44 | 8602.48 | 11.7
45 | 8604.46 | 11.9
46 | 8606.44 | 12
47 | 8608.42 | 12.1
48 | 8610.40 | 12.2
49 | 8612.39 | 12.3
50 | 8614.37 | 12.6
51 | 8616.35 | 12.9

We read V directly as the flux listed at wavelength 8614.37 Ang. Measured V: 12.6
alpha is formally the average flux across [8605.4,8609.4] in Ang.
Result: 12.1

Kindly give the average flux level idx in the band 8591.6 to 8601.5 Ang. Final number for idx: 11.1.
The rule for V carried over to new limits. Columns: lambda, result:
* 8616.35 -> 12.9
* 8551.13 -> 12.6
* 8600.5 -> 11.4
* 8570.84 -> 13.1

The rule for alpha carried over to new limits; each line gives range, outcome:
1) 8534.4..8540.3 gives 11.2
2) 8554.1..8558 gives 12.7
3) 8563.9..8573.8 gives 13.1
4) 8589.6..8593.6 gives 11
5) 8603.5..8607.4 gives 12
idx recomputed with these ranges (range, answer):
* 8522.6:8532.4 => 13.9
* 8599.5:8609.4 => 11.8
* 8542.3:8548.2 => 11.7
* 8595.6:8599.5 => 11.1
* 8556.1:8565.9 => 12.8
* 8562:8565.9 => 12.9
